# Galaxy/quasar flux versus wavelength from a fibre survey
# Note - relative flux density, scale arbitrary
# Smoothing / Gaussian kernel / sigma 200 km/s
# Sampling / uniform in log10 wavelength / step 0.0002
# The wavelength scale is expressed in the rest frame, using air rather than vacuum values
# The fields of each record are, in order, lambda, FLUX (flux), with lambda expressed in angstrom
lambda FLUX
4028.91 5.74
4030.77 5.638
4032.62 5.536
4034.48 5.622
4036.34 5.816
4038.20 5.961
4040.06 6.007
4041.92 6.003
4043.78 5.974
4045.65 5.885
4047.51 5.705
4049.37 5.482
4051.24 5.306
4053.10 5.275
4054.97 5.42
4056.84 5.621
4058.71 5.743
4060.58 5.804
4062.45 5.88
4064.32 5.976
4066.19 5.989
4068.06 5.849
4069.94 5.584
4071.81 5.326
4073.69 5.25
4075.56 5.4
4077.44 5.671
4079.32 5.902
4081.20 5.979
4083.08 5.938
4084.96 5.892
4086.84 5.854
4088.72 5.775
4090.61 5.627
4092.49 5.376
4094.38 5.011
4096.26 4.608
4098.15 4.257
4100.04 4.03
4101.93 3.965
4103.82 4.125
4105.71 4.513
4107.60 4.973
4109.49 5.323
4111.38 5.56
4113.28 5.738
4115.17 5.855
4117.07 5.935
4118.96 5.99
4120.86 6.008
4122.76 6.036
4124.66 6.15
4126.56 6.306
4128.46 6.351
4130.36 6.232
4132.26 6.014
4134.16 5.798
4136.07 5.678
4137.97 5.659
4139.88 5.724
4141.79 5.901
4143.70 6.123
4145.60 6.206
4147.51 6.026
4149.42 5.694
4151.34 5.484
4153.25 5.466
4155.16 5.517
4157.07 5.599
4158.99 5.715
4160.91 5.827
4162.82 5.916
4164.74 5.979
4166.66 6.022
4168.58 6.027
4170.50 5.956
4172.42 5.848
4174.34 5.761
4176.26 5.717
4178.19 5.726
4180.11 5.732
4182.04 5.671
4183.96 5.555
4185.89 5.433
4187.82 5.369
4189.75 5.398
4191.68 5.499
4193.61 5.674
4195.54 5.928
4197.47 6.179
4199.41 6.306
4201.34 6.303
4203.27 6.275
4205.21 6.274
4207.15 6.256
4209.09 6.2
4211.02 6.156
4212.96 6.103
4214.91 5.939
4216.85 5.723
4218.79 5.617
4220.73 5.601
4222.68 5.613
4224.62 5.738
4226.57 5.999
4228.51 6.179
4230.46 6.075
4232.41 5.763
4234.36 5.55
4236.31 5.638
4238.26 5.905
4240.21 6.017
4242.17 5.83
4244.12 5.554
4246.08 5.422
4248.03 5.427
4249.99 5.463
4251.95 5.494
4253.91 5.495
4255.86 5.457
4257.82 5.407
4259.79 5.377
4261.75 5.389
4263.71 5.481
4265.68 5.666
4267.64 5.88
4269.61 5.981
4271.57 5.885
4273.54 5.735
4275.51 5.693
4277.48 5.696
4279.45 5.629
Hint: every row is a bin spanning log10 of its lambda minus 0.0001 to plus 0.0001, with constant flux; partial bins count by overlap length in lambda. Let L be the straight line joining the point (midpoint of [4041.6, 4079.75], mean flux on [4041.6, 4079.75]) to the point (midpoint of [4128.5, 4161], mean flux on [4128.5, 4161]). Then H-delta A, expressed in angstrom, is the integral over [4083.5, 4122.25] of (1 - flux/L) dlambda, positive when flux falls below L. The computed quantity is 3.4 angstrom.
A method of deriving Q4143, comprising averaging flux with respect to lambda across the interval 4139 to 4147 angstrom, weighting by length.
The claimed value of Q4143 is 6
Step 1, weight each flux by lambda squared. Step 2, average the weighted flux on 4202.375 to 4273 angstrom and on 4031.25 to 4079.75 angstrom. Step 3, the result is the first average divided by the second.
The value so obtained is 1.11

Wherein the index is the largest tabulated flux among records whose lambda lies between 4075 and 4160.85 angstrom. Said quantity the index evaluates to 6.351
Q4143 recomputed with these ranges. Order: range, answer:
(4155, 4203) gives 5.8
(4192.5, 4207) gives 6.14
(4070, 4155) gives 5.56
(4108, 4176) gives 5.86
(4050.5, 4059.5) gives 5.47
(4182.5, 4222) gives 5.88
